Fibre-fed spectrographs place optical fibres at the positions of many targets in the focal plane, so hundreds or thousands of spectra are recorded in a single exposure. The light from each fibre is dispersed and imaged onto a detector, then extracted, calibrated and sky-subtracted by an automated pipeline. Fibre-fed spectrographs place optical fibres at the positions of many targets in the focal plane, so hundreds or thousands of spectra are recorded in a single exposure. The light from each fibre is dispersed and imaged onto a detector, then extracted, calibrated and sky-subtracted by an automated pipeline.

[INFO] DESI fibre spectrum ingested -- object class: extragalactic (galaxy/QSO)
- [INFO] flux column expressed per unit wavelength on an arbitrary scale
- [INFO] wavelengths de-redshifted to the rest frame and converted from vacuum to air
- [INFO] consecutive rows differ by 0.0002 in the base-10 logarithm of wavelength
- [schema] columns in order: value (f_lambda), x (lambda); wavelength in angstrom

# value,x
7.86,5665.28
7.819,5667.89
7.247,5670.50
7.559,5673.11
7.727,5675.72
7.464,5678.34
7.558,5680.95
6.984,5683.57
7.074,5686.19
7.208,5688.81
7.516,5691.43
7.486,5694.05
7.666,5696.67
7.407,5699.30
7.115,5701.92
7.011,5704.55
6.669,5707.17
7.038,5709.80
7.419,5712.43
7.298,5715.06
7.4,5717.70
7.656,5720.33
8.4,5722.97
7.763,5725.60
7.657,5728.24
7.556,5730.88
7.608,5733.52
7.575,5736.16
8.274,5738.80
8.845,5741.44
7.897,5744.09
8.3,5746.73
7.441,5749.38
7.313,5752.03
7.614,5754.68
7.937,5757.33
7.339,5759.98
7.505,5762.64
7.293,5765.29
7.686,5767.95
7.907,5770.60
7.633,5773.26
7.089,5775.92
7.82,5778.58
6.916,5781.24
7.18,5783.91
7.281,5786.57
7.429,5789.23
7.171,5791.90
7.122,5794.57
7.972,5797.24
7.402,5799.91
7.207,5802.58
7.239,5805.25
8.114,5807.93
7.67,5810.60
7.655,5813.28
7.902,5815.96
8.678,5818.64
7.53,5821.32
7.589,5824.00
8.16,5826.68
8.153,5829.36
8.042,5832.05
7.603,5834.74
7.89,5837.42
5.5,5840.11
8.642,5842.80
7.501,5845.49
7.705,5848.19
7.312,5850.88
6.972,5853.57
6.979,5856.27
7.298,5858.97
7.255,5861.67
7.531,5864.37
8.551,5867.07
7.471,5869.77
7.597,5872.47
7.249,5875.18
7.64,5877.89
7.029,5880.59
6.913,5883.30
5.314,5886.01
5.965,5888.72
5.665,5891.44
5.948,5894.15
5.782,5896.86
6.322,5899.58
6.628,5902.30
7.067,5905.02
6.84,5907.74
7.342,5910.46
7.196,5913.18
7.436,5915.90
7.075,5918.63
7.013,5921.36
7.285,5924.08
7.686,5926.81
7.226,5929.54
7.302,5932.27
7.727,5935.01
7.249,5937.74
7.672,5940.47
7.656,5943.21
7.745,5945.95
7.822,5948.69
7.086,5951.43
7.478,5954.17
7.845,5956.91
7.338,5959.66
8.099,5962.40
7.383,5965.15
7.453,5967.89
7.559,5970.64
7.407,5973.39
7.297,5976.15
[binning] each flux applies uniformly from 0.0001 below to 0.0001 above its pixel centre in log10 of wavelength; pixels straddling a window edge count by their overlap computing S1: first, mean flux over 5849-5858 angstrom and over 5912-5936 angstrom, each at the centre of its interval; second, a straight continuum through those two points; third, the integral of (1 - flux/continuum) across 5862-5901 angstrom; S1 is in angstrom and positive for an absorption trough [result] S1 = 2.2 angstrom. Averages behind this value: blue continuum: 7.14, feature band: 6.79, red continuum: 7.32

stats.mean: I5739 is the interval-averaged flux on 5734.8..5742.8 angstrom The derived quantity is 8.23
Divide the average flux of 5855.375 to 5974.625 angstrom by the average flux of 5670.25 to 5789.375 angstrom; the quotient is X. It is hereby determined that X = 1.0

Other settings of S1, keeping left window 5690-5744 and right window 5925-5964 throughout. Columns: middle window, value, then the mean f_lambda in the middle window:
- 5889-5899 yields 2.3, 5.86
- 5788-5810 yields 0.3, 7.46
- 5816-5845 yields -0.8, 7.78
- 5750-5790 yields 0.6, 7.46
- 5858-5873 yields -0.1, 7.63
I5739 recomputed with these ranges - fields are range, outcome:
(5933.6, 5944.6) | 7.57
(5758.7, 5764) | 7.42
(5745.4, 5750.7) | 7.88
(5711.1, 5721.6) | 7.44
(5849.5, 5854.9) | 7.16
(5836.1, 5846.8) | 7.38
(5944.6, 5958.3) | 7.59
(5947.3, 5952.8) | 7.45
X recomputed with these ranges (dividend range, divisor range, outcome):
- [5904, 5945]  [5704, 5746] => 0.96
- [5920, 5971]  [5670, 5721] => 1.03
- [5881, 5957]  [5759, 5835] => 0.92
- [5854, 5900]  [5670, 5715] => 0.94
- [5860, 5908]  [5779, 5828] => 0.90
